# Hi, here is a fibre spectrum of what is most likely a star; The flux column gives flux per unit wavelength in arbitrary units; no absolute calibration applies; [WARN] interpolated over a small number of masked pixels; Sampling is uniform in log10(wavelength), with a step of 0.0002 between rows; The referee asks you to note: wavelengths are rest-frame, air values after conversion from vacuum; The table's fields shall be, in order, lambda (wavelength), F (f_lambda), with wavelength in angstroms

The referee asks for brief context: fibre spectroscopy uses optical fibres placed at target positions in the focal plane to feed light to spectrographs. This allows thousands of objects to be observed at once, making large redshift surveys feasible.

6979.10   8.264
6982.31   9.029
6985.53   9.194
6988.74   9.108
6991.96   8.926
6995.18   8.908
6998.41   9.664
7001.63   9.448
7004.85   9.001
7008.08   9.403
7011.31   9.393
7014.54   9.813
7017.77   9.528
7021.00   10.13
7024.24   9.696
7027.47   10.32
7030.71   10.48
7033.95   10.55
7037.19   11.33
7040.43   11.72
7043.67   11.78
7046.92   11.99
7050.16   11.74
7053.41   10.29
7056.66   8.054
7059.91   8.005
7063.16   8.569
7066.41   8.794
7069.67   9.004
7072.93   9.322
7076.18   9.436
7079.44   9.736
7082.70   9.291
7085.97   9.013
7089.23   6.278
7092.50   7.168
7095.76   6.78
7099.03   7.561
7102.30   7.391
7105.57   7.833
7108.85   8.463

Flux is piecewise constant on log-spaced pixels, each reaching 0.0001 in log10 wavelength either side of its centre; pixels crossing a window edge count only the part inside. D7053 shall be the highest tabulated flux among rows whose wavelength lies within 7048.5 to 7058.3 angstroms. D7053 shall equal 11.74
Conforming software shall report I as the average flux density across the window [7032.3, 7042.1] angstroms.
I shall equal 11.2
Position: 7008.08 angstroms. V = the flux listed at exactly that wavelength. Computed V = 9.403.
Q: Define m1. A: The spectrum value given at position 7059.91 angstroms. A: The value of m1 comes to 8.005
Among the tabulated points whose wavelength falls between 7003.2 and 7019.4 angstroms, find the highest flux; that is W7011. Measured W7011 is 9.813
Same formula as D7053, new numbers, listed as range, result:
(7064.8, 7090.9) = 9.736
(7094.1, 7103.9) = 7.561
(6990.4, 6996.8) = 8.926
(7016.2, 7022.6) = 10.13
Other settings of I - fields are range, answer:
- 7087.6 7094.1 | 6.72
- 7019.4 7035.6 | 10.2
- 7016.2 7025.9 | 9.79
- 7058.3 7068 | 8.46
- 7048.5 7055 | 11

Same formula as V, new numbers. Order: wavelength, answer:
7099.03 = 7.561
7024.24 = 9.696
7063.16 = 8.569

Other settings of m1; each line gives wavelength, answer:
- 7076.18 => 9.436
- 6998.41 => 9.664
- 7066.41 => 8.794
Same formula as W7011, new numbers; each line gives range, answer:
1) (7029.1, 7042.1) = 11.72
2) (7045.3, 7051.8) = 11.99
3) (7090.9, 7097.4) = 7.168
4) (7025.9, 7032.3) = 10.48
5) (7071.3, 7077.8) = 9.436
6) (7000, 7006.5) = 9.448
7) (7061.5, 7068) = 8.794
